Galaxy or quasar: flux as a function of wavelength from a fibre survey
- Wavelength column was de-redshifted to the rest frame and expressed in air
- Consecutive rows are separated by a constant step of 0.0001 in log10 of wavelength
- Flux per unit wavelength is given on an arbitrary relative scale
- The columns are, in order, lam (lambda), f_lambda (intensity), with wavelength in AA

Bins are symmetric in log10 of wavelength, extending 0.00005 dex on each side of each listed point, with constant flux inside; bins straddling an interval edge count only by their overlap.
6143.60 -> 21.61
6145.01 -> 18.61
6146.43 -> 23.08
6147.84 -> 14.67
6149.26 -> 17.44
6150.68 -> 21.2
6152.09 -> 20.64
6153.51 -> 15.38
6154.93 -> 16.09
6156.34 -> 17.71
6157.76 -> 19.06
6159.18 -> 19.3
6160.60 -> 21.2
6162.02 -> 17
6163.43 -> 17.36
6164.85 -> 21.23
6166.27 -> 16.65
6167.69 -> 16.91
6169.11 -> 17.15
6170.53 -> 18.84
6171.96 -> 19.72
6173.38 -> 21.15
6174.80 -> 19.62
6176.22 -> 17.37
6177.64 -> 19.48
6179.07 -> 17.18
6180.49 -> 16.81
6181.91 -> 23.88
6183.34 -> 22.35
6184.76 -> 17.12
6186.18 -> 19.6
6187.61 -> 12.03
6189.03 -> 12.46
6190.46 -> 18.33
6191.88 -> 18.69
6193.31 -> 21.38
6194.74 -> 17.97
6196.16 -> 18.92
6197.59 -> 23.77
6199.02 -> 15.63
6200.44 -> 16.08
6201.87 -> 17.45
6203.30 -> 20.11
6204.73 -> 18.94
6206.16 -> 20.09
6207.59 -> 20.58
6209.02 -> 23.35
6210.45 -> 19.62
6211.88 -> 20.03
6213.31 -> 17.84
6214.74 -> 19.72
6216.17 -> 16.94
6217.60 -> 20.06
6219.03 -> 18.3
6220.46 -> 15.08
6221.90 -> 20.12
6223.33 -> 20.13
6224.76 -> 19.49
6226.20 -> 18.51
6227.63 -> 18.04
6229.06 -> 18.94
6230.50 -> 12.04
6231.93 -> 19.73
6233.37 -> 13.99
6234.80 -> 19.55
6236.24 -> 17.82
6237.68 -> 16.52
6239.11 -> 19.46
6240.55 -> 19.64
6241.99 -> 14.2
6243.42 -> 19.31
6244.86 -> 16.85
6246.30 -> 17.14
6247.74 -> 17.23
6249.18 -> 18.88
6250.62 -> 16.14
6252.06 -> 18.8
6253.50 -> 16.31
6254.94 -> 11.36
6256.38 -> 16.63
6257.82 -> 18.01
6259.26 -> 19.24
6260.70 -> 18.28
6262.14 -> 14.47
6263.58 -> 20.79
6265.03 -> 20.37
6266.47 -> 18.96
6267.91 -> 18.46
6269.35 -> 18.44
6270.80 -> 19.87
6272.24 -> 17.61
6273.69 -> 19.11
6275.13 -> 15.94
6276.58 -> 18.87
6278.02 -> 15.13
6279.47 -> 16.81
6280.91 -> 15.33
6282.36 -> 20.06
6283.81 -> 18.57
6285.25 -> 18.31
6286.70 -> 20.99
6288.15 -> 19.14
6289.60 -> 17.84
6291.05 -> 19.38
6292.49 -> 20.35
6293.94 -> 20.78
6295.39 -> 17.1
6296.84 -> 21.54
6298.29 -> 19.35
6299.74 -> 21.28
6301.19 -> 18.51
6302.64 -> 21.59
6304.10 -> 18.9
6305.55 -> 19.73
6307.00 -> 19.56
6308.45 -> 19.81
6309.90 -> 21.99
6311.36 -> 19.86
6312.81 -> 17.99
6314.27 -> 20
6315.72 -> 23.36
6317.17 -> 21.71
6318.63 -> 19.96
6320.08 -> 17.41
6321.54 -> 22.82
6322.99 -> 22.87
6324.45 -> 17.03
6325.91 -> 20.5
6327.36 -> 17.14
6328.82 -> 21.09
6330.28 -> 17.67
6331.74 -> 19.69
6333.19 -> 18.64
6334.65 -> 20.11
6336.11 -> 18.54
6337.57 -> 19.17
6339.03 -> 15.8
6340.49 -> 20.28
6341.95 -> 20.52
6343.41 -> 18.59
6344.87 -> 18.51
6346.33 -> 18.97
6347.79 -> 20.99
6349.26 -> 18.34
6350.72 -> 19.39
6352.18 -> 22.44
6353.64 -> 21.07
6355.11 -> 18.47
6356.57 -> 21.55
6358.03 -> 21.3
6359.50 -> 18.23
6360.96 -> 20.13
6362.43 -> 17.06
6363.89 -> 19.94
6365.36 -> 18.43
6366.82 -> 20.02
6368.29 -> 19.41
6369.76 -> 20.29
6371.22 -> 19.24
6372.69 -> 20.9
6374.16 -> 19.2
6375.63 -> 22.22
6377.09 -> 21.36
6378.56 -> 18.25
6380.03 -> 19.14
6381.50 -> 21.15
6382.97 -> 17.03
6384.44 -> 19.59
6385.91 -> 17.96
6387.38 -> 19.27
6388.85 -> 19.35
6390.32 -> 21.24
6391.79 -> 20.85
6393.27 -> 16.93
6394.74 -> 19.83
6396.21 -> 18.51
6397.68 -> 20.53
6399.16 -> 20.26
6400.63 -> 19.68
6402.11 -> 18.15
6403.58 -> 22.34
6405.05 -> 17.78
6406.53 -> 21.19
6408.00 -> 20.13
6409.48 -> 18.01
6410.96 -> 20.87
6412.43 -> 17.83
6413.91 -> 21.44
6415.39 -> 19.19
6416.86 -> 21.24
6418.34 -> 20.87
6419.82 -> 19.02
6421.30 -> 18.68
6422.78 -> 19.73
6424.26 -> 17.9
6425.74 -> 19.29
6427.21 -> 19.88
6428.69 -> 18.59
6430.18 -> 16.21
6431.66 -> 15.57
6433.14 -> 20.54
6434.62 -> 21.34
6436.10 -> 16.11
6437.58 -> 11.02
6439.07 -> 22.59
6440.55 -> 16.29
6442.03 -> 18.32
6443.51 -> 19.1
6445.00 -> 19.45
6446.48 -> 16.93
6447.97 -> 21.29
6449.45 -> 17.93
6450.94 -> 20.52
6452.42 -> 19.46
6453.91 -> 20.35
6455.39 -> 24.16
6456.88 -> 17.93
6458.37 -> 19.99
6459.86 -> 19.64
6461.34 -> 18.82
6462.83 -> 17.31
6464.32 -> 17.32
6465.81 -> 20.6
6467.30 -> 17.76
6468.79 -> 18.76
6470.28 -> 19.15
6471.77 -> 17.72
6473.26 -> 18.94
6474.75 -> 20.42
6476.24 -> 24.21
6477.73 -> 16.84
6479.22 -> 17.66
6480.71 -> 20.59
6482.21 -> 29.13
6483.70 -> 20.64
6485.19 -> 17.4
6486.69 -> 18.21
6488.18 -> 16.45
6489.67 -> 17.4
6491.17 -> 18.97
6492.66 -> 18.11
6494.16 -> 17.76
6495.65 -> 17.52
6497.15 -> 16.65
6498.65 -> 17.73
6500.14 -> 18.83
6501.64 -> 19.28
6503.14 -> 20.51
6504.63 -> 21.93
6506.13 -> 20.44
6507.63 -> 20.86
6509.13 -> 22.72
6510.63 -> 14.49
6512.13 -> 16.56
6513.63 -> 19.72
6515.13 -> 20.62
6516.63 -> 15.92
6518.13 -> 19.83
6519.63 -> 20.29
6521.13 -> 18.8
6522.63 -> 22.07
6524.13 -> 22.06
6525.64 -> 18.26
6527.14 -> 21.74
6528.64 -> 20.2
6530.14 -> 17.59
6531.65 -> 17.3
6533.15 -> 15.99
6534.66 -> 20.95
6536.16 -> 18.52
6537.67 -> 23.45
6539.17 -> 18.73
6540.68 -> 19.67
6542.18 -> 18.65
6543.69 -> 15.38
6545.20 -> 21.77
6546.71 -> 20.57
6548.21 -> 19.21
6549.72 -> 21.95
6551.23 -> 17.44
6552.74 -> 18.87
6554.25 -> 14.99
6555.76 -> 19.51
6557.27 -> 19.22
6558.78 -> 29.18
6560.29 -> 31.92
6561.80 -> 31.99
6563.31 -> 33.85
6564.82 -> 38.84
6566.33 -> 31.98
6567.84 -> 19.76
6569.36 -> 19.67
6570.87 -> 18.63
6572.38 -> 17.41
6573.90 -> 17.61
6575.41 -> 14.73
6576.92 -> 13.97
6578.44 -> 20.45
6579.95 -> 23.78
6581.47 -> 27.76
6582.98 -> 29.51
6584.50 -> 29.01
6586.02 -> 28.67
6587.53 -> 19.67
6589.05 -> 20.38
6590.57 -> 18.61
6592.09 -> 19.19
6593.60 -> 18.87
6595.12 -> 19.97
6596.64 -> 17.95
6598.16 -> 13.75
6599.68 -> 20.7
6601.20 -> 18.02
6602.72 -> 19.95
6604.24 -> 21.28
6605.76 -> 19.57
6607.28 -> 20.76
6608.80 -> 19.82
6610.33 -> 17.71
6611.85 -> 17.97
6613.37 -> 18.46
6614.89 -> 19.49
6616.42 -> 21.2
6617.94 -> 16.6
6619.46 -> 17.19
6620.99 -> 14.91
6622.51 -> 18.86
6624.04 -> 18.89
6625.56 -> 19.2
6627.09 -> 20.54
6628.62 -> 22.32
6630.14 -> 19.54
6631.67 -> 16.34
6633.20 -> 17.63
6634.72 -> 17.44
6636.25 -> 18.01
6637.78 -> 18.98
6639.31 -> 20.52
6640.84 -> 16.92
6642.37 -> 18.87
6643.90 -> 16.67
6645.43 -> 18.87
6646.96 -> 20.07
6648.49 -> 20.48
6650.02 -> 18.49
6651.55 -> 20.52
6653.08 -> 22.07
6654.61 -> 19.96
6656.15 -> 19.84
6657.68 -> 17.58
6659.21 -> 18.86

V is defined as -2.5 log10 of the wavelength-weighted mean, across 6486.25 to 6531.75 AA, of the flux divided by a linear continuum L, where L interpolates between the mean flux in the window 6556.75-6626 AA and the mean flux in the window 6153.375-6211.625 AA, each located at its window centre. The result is 0.10 mag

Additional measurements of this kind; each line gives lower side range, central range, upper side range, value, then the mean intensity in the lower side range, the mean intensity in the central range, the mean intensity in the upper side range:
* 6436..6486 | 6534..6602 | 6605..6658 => -0.14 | 19.3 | 21.7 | 18.9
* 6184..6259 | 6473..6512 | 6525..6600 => 0.07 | 18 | 19.3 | 21.4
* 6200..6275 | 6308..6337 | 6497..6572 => -0.05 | 18.2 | 19.9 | 20.9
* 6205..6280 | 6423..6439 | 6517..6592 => 0.13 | 18.1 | 17.9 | 21.6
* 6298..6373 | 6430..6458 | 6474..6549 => 0.04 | 19.7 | 18.8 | 19.4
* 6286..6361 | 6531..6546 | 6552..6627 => 0.10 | 19.8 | 19.1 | 21.2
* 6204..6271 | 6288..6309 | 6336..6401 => -0.05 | 18.2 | 19.7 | 19.6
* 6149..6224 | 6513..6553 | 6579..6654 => 0.01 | 18.7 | 19.5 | 19.8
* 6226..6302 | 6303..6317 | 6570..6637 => -0.11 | 18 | 20.2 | 19.6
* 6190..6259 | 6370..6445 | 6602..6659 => -0.04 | 18.2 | 19.2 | 19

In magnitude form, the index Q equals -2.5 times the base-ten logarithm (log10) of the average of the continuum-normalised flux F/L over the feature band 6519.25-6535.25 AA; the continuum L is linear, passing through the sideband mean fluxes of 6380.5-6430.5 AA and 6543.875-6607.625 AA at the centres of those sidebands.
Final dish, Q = 0.088 mag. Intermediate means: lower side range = 19.4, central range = 19.5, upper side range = 21.9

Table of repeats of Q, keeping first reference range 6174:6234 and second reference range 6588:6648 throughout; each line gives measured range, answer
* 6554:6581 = -0.24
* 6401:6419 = -0.07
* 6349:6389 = -0.06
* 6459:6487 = -0.05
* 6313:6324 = -0.13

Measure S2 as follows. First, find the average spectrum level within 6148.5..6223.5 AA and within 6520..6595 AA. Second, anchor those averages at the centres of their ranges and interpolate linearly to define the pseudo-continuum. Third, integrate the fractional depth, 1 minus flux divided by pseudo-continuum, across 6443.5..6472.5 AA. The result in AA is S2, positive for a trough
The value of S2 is 2.2 AA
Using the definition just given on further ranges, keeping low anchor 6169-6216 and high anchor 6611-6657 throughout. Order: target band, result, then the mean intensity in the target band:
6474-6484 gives -1.3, 21.4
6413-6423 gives -0.6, 20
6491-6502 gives 0.5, 18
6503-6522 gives -0.5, 19.4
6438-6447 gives 0.2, 18.5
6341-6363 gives -1.0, 19.7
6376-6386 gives -0.3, 19.4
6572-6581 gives 0.3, 18.3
